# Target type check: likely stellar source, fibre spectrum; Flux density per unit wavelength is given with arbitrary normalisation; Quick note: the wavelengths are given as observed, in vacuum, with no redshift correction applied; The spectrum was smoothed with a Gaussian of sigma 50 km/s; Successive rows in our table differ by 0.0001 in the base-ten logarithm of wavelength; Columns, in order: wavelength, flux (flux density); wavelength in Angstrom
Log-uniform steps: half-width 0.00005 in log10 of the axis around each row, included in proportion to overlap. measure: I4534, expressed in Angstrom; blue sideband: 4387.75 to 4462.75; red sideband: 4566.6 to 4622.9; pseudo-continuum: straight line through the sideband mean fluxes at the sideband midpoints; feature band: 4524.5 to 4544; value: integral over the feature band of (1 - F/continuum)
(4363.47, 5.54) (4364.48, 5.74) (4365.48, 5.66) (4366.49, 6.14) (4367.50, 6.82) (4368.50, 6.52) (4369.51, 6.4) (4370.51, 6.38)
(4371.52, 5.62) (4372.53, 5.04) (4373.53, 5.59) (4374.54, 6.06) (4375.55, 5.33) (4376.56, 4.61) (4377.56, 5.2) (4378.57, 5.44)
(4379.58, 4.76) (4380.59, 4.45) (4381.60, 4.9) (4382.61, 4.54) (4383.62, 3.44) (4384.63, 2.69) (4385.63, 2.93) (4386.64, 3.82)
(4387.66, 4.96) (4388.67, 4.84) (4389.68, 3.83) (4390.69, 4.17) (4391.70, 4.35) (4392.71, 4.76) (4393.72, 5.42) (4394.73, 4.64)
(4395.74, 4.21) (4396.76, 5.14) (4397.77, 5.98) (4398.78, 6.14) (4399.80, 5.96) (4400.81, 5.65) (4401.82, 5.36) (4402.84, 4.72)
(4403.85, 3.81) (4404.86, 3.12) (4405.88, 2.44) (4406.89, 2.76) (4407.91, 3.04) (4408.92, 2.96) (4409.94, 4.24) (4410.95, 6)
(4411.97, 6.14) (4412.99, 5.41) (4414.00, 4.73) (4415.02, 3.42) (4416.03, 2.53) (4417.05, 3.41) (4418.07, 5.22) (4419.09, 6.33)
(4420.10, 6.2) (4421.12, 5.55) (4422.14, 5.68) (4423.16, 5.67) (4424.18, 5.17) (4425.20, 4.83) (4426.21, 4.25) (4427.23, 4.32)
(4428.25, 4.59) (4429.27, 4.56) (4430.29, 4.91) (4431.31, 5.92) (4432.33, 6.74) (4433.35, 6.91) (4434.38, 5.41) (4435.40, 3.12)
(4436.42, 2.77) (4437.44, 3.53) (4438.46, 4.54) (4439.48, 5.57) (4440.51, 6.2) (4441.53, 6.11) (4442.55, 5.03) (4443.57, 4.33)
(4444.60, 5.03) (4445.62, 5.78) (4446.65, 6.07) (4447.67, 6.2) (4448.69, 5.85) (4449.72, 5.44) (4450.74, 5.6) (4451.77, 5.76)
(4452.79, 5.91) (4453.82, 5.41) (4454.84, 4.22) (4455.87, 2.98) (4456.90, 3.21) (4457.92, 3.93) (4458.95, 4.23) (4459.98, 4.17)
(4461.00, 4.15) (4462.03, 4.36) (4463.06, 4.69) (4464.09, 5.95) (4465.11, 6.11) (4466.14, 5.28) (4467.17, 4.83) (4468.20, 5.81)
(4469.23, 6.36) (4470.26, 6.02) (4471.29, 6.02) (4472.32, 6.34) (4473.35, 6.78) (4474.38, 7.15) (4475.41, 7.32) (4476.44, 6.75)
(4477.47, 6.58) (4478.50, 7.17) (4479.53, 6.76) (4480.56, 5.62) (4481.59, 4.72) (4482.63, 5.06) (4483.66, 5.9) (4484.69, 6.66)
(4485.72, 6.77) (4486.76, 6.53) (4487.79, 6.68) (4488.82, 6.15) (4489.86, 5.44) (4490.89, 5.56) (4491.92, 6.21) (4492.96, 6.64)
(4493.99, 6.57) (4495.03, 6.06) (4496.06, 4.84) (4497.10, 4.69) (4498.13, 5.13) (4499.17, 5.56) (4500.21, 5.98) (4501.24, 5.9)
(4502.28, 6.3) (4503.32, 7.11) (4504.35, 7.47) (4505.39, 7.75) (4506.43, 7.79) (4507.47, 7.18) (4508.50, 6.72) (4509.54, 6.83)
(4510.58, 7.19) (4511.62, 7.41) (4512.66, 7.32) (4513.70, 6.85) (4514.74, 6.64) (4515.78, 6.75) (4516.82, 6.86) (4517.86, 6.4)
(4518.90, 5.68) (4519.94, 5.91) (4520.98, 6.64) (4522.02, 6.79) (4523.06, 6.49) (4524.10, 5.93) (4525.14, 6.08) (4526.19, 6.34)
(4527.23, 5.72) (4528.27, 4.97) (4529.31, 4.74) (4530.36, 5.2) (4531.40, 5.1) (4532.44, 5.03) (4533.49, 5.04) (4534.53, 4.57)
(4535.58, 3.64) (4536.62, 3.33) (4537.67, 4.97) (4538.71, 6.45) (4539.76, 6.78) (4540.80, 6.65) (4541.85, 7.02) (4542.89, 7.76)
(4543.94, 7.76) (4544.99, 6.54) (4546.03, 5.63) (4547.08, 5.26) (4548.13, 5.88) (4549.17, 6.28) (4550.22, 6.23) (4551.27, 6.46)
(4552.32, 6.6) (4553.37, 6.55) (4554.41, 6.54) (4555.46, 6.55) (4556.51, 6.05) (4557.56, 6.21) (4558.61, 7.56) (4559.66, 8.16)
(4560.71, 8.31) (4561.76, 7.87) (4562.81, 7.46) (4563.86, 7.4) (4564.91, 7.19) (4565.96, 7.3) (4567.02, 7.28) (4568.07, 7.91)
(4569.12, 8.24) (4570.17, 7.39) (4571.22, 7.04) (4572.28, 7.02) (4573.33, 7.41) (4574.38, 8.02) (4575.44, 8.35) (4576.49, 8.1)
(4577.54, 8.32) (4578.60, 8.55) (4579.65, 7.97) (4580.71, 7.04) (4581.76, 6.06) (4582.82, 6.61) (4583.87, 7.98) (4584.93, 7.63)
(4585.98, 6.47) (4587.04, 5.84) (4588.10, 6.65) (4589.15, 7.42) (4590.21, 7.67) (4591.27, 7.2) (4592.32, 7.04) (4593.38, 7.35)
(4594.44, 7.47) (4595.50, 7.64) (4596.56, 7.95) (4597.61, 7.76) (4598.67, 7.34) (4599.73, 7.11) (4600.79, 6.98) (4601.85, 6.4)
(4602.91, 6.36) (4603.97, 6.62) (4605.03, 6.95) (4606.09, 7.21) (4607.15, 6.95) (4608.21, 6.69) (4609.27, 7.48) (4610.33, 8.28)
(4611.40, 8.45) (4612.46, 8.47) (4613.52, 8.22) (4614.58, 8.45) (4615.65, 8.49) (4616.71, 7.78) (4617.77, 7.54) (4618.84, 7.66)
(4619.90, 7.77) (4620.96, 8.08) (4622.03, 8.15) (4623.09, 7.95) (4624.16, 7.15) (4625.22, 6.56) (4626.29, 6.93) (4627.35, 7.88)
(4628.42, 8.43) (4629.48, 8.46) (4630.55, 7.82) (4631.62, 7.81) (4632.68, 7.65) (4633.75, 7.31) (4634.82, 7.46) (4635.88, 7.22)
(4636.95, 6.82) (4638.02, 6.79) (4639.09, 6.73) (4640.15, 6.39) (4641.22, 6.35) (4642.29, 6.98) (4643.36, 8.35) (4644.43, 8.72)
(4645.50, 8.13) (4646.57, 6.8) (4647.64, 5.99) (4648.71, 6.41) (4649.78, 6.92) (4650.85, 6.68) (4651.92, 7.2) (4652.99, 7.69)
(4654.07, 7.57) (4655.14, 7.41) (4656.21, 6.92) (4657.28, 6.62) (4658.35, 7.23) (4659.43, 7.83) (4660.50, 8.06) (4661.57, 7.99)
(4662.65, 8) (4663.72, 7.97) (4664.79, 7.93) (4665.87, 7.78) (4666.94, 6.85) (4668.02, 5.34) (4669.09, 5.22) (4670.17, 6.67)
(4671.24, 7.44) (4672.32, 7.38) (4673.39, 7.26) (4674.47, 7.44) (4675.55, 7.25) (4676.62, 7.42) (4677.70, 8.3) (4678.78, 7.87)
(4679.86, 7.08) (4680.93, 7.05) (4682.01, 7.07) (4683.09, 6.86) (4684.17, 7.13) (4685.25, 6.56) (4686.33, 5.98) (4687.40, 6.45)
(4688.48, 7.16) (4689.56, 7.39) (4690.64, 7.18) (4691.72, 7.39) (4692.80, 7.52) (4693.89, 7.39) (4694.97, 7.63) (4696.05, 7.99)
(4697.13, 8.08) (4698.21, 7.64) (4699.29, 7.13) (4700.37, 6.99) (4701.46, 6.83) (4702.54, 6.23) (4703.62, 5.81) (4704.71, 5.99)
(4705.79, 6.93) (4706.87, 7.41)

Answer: 2.8 Angstrom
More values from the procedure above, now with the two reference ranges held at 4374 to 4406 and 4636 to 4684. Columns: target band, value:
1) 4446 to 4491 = -2.16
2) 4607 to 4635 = -3.94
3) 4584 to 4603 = -1.72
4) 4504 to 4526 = -3.63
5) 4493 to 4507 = -1.41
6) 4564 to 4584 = -3.67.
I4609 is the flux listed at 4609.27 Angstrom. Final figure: 7.48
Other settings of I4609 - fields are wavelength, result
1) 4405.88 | 2.44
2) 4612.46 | 8.47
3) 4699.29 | 7.13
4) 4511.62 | 7.41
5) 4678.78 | 7.87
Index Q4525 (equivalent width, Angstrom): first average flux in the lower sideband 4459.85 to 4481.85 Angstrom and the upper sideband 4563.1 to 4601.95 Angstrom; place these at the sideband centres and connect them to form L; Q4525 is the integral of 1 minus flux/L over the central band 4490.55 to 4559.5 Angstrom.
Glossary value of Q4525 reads 4.3 Angstrom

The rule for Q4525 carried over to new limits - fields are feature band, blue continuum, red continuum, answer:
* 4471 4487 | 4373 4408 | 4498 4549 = -2.10 Angstrom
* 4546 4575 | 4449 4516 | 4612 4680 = -1.57 Angstrom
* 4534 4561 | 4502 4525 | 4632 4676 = 2.45 Angstrom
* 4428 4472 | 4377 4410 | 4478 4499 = 1.61 Angstrom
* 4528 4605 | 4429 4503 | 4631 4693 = -4.72 Angstrom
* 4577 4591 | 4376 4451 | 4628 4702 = -1.69 Angstrom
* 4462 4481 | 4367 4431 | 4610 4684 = -1.97 Angstrom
